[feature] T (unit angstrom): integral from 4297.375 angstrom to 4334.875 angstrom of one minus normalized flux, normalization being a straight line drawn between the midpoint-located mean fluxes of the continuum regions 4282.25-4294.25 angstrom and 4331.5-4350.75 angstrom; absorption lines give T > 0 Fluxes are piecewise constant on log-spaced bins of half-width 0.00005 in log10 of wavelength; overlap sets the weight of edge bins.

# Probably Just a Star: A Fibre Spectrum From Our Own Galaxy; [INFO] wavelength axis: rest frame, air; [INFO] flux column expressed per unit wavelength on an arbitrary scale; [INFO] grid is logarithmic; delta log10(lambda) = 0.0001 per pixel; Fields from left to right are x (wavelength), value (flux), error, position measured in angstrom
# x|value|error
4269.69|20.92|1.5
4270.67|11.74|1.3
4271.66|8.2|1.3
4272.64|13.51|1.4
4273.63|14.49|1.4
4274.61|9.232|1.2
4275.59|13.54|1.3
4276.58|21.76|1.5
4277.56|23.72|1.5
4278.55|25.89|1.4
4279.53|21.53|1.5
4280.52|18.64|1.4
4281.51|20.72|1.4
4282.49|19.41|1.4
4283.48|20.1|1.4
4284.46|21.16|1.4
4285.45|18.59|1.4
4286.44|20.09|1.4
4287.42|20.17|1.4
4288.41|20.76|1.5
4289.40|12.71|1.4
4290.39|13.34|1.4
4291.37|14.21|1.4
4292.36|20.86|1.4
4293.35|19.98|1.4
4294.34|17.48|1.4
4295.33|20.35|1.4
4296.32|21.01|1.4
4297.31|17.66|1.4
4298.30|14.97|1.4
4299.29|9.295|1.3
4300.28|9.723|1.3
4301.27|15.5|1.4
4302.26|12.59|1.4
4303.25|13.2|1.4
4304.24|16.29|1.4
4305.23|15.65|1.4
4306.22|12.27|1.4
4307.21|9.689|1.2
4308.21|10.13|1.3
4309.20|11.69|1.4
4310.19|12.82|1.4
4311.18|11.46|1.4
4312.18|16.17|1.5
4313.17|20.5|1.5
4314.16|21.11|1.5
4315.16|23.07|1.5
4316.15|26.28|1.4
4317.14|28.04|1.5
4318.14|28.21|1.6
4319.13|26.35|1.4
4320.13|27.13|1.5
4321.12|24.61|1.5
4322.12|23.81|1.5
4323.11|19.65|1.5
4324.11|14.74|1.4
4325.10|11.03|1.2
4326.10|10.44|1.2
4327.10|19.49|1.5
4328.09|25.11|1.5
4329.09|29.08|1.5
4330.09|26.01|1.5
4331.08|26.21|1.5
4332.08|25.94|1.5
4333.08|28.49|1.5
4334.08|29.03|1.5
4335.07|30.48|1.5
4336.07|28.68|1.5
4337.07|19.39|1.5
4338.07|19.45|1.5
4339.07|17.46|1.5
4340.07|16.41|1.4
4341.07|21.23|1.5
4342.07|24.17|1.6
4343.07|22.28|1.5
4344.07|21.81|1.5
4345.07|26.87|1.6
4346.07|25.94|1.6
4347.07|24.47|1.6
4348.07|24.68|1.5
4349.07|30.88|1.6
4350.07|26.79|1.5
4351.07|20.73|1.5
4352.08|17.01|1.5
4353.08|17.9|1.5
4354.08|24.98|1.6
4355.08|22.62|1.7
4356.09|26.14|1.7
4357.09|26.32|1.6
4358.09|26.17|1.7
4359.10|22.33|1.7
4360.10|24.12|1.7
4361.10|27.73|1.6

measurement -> 4.54 angstrom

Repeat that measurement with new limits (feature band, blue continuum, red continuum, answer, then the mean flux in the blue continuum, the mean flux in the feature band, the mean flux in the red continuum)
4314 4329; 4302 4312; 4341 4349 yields -4.6 angstrom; 12.7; 22.1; 24.5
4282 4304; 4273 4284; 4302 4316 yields 0.3 angstrom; 18.9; 17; 15.1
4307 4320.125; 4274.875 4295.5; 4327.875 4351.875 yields 1.6 angstrom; 19.2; 19.4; 24.5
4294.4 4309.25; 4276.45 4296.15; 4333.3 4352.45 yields 4.6 angstrom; 19.6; 14.2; 23.7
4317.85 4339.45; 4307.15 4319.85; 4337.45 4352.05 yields -2.2 angstrom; 19.3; 23.2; 22.9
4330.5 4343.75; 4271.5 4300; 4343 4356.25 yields -0.7 angstrom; 17.8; 23.8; 23.8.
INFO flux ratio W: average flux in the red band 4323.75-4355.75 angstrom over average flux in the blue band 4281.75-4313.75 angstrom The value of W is 1.43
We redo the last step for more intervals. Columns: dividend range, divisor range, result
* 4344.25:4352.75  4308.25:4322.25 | 1.16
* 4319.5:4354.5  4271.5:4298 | 1.26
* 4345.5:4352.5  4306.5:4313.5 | 1.88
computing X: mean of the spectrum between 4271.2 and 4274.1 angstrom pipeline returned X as 12.1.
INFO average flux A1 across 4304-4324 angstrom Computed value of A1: 19.2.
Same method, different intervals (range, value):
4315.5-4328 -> 21.8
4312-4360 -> 23.3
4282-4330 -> 18.2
